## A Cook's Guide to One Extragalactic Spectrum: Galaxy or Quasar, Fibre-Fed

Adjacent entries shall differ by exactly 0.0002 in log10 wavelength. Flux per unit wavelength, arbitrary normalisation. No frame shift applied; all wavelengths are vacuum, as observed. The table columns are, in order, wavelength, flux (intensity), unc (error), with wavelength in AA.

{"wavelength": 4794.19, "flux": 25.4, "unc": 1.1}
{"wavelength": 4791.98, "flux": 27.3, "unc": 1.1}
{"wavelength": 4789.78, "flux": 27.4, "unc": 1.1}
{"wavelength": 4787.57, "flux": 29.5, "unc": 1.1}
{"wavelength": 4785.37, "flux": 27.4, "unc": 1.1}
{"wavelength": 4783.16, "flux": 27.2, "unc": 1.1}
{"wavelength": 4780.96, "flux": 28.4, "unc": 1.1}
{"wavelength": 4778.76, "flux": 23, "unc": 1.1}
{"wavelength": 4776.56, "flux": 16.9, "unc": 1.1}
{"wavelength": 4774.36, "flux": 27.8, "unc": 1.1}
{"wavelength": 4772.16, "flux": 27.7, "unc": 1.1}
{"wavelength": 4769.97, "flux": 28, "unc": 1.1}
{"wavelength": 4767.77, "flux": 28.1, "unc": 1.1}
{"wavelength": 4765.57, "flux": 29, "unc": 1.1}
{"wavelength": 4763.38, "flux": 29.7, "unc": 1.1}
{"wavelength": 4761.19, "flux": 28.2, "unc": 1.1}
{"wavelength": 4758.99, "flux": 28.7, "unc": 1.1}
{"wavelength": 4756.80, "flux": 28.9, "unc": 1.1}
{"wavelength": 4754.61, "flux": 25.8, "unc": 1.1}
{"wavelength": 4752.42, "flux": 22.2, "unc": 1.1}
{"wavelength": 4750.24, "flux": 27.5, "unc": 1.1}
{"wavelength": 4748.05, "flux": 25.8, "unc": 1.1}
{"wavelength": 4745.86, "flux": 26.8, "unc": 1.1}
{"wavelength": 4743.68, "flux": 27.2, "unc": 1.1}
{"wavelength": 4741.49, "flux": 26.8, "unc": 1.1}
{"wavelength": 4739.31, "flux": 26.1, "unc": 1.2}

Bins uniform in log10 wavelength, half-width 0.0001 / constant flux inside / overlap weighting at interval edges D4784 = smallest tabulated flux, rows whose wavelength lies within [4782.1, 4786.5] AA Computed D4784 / 27.2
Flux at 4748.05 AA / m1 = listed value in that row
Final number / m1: 25.8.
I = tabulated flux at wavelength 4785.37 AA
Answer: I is 27.4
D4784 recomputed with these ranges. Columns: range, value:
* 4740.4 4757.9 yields 22.2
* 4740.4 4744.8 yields 26.8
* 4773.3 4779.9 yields 16.9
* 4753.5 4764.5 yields 25.8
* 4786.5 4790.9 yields 27.4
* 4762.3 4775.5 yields 27.7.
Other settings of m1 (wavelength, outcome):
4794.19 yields 25.4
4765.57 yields 29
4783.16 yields 27.2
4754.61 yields 25.8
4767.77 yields 28.1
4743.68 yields 27.2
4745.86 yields 26.8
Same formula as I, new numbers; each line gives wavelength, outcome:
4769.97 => 28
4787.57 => 29.5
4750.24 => 27.5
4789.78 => 27.4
